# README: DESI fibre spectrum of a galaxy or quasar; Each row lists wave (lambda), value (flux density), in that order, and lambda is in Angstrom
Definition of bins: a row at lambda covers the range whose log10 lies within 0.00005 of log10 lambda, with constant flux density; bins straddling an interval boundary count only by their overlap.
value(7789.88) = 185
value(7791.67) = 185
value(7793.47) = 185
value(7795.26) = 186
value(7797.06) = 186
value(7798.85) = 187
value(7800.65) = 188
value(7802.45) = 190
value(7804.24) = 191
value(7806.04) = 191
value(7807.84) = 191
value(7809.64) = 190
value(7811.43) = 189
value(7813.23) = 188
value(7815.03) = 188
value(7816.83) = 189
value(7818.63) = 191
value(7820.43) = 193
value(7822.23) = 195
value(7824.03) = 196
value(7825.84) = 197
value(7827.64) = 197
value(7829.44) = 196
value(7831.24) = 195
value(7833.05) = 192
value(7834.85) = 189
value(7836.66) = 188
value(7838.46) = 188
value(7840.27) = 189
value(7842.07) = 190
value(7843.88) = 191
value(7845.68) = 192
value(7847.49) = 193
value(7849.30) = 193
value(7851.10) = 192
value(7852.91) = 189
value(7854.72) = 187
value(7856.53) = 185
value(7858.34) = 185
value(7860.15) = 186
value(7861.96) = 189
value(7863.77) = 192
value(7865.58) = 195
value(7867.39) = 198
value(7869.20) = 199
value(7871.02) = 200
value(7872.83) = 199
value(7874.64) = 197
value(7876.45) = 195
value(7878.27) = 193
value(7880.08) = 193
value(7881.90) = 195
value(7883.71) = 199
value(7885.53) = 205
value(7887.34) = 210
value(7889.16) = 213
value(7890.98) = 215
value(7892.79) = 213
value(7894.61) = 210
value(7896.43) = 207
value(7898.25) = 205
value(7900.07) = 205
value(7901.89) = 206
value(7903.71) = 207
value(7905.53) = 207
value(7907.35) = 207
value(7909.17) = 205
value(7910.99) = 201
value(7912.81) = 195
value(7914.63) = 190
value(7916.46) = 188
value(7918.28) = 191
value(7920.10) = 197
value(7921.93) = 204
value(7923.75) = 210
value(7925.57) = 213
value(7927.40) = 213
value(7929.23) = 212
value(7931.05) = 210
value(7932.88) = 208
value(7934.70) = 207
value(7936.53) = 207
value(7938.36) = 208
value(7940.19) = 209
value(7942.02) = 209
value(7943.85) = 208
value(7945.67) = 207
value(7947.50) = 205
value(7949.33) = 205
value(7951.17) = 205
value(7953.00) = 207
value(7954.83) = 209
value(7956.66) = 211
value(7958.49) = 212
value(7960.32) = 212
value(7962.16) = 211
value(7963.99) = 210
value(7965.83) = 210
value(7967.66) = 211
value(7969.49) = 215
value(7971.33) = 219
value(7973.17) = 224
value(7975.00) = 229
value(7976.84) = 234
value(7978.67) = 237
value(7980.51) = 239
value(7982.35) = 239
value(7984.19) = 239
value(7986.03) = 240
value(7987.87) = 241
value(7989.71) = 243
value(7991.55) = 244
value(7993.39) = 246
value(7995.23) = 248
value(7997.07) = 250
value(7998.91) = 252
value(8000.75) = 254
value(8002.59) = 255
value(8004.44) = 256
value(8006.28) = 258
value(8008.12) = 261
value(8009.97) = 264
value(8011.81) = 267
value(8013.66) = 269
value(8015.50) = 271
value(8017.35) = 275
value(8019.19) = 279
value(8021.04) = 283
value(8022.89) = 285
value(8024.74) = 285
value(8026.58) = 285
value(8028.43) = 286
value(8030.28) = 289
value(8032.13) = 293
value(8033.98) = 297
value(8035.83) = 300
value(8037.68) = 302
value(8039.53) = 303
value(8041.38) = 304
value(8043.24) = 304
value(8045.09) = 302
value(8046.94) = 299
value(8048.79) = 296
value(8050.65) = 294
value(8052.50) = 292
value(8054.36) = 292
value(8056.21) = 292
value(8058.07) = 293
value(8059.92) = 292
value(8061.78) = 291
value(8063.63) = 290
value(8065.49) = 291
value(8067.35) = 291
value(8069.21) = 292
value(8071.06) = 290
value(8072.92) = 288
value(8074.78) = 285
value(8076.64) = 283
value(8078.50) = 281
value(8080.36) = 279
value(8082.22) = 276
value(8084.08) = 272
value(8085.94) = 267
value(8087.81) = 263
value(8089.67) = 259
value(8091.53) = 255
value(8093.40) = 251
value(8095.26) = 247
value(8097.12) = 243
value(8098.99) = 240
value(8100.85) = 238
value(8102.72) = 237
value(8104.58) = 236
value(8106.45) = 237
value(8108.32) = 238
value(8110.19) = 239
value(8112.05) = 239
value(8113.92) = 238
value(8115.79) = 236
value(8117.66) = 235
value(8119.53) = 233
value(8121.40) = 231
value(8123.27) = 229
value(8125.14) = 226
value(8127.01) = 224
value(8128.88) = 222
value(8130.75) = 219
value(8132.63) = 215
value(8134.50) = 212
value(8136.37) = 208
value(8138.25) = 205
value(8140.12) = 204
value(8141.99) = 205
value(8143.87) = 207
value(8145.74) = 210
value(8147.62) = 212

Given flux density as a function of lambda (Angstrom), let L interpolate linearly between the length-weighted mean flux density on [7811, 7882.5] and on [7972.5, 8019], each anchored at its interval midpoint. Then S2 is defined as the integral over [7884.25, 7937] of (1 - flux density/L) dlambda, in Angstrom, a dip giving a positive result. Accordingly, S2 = 2.8 Angstrom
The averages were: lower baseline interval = 192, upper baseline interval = 250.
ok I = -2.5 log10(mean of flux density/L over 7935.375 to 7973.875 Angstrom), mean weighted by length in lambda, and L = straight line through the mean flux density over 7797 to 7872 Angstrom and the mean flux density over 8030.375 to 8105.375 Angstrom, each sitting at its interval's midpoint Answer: 0.13 mag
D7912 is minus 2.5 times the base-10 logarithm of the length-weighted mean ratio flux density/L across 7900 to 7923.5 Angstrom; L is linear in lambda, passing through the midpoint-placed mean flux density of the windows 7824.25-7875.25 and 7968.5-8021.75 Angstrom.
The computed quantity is 0.08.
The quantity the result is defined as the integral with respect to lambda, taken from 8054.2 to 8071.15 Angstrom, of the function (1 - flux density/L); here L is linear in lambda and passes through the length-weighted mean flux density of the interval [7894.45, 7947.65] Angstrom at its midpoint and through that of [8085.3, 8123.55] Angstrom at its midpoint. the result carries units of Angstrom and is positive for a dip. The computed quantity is -4.17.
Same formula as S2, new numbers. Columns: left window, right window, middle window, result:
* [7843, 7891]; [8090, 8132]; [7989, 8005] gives -2.4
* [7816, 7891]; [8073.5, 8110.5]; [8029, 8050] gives -4.8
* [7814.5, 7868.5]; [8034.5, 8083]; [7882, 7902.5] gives 0.7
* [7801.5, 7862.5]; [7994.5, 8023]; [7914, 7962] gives 5.8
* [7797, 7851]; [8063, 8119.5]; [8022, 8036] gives -2.6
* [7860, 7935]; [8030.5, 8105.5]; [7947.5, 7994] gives 2.5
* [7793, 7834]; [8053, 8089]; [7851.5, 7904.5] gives 3.8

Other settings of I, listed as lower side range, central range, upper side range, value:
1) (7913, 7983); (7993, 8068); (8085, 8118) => -0.22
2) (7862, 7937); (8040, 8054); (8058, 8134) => -0.23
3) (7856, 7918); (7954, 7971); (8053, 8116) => 0.07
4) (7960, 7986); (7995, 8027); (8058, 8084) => -0.08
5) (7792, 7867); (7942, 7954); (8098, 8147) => -0.01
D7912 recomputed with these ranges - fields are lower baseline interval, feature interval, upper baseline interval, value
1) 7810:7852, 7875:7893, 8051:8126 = 0.02 mag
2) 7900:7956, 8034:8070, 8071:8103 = -0.18 mag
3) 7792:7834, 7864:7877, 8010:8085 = 0.09 mag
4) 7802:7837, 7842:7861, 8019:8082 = 0.09 mag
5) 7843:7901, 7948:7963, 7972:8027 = 0.13 mag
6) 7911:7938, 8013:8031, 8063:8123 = -0.19 mag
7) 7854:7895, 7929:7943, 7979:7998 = 0.07 mag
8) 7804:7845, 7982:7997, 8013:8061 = 0.11 mag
